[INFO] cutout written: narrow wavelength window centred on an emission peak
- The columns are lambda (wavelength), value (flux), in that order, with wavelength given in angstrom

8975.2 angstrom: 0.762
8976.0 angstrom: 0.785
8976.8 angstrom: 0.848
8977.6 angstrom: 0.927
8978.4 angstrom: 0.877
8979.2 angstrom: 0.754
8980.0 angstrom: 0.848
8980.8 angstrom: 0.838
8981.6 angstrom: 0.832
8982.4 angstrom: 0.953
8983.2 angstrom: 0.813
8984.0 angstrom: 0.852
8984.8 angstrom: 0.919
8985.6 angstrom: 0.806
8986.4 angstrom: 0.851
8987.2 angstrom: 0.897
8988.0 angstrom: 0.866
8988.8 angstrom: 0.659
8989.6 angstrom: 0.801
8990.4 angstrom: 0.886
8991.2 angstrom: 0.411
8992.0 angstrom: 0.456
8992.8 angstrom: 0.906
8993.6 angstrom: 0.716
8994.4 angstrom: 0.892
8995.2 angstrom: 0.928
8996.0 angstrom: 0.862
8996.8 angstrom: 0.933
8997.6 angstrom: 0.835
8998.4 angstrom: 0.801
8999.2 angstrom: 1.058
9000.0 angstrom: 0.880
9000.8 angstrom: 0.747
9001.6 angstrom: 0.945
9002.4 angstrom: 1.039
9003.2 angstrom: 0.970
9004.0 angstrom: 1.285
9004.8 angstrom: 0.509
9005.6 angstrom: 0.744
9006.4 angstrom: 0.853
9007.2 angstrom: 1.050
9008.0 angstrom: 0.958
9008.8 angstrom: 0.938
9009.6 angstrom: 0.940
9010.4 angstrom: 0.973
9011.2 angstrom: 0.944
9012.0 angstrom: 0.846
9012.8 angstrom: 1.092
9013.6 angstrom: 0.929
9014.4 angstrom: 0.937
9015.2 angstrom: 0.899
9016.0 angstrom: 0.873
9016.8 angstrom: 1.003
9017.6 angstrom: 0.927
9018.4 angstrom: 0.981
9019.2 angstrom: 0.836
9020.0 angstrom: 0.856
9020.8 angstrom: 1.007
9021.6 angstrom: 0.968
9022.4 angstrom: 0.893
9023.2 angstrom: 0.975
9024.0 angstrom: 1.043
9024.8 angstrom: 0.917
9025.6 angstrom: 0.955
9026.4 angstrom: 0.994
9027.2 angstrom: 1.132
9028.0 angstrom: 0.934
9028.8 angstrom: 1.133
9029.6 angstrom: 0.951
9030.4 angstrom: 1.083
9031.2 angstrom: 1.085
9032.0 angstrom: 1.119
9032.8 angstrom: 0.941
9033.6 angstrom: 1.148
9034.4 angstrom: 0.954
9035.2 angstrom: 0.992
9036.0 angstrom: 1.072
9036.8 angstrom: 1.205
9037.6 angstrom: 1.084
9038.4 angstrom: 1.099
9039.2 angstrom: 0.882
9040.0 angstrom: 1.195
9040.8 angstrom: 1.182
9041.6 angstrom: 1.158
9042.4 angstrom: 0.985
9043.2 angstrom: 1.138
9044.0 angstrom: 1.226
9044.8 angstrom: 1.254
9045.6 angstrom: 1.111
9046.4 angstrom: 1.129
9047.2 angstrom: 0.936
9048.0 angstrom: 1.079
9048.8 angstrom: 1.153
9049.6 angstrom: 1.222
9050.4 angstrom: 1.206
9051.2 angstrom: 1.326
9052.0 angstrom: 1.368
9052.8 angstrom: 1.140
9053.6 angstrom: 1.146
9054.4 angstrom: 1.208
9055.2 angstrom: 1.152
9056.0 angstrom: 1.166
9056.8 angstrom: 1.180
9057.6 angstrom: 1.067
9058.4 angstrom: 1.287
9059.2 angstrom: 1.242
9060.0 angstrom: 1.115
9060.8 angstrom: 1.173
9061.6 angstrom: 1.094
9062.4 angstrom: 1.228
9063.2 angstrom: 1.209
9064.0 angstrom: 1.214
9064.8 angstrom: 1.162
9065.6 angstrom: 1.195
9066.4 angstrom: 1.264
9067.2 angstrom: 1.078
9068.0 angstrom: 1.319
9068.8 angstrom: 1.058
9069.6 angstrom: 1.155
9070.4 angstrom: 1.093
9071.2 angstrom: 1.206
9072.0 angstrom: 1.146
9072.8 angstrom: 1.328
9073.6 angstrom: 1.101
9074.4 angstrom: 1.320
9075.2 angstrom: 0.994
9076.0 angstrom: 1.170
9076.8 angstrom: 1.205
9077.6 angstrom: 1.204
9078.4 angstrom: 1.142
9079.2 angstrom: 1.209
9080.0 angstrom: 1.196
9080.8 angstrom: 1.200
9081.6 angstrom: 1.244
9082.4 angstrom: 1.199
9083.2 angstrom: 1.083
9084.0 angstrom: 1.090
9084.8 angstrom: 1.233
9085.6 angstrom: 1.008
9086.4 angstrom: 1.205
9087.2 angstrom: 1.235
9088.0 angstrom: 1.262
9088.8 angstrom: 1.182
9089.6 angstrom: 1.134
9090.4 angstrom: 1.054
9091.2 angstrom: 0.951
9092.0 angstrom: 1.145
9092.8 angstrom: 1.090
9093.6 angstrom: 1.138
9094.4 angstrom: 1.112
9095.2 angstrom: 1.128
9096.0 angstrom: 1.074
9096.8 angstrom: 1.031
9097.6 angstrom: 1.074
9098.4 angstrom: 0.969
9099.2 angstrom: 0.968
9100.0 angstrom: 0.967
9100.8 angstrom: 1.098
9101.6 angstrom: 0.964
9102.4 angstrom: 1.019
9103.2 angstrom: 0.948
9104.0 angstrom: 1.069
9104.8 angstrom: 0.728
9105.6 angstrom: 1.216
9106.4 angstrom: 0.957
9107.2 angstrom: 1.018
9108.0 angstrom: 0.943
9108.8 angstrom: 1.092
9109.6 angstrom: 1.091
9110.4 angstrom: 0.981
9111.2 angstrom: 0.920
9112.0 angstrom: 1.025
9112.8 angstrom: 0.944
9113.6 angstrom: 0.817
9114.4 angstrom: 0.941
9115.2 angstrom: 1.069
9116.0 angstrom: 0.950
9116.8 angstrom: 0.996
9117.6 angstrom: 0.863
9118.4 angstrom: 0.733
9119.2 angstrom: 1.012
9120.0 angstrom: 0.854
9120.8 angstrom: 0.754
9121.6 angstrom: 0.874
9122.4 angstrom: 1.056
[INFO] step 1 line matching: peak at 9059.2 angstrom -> Mg II 2798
